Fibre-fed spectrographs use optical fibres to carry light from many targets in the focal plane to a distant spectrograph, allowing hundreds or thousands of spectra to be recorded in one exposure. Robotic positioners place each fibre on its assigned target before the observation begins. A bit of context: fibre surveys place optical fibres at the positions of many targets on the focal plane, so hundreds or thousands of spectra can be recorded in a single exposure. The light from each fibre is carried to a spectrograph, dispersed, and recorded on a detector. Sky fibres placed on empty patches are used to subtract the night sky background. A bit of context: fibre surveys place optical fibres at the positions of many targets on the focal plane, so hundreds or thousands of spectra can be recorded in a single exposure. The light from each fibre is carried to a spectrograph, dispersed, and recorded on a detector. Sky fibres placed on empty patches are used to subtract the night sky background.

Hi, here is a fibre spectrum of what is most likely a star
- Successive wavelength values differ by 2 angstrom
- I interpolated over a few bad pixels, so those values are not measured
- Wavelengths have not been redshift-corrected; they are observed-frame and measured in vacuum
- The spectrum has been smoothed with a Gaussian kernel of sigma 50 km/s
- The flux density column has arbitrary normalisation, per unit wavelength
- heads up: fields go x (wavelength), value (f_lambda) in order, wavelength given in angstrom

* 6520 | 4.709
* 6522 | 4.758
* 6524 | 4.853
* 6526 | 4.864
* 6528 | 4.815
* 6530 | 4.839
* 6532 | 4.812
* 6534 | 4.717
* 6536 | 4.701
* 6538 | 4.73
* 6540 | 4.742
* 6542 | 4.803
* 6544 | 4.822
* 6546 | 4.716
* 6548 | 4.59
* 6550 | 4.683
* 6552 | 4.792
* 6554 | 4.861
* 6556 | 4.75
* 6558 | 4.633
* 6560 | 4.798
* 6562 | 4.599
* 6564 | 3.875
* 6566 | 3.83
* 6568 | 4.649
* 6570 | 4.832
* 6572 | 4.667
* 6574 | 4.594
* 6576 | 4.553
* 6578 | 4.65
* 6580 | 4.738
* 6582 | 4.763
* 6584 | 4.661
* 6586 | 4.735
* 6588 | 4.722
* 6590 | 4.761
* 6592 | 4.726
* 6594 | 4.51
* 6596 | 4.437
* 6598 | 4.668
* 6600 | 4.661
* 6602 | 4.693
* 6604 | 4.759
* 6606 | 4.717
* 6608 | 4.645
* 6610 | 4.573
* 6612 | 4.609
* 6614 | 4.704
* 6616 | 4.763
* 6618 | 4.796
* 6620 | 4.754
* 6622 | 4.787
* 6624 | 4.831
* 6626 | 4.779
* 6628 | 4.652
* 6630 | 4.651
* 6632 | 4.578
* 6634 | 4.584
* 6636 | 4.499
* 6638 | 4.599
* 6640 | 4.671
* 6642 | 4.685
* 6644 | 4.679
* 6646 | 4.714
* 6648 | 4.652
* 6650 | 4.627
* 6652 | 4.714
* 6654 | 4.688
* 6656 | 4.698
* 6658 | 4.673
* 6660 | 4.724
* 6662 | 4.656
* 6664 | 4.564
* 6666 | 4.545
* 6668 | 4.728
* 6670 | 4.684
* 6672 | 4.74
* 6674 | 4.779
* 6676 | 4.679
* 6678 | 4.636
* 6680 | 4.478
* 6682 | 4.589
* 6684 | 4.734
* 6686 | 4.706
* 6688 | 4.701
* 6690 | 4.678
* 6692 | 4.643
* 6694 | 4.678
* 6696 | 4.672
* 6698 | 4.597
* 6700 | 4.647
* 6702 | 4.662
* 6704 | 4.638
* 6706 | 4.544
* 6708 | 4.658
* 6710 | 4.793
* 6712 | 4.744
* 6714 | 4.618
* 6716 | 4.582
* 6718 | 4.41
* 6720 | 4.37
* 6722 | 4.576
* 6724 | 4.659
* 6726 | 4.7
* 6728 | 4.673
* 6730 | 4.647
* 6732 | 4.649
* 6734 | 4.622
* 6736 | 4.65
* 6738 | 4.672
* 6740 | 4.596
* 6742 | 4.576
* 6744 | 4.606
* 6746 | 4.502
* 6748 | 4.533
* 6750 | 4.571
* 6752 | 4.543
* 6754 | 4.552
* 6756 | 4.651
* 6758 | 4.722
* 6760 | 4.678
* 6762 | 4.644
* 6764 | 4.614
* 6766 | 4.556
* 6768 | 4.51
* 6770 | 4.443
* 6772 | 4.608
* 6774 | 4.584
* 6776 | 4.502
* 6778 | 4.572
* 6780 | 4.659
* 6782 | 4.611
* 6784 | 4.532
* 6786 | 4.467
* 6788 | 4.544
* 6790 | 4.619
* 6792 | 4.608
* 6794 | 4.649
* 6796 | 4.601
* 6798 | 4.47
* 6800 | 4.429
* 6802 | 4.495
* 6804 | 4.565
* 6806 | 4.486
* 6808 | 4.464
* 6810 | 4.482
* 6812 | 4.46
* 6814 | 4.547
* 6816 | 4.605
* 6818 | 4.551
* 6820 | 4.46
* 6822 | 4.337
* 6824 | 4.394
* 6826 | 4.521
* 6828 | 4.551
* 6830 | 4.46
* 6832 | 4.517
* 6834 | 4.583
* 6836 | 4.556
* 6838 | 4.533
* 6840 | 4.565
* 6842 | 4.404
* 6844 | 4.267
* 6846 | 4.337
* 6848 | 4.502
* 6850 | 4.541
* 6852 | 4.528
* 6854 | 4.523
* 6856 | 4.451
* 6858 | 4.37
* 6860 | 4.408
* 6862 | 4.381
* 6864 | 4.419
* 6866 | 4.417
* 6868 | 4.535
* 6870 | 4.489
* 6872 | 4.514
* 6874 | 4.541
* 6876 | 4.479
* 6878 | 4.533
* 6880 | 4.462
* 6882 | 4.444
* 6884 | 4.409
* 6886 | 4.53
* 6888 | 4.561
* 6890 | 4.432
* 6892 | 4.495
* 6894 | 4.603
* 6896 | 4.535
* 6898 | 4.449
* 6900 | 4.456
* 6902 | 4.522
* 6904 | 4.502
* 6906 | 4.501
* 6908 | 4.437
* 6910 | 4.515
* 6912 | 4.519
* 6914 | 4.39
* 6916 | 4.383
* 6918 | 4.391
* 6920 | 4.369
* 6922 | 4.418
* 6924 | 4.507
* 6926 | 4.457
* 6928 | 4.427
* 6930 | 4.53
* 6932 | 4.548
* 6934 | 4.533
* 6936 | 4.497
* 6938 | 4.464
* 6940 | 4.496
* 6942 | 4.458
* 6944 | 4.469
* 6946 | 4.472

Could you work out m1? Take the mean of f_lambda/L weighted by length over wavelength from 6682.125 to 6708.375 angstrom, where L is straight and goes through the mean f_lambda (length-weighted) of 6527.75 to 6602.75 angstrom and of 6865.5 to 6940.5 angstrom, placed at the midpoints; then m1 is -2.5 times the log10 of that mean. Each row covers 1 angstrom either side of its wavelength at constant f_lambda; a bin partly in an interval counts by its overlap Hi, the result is -0.015 mag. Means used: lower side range 4.66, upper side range 4.48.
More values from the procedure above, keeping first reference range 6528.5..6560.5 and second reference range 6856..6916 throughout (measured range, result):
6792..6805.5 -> 0.002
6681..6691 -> -0.011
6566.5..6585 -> 0.016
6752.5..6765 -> -0.015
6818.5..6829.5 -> 0.016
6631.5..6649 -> 0.010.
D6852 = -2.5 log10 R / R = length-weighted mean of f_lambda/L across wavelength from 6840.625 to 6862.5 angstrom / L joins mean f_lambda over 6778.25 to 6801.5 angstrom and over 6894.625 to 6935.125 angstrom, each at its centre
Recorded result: 0.021 mag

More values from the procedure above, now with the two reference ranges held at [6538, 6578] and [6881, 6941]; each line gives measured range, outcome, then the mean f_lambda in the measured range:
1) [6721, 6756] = -0.01 mag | 4.61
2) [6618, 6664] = -0.02 mag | 4.68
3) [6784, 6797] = -0.01 mag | 4.58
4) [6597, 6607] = -0.02 mag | 4.7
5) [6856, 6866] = 0.02 mag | 4.4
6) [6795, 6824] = 0.01 mag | 4.49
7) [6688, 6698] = -0.02 mag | 4.66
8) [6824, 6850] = 0.01 mag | 4.48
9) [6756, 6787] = -0.01 mag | 4.58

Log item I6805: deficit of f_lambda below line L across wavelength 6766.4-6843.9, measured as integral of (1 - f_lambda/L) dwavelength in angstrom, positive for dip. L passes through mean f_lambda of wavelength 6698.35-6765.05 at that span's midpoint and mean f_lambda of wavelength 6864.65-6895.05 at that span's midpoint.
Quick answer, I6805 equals 0.57 angstrom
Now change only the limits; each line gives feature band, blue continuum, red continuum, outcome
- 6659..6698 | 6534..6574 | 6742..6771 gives -0.51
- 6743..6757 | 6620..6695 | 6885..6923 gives 0.09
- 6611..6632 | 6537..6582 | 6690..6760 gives -0.44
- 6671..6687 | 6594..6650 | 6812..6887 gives -0.16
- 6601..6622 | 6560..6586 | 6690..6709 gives -0.58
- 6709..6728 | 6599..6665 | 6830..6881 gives -0.04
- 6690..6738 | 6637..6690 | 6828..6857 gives -0.14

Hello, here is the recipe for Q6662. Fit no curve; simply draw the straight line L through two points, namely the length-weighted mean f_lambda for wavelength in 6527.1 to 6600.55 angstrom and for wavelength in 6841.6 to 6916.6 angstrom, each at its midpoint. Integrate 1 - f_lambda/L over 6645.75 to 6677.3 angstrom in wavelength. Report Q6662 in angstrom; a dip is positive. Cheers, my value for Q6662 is -0.5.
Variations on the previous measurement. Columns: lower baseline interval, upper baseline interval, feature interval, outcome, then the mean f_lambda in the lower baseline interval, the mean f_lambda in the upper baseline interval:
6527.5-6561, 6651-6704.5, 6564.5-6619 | 0.96 angstrom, 4.75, 4.66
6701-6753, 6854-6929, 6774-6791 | -0.02 angstrom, 4.61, 4.47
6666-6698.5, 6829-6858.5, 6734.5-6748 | 0.01 angstrom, 4.67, 4.48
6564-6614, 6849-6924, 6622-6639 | -0.21 angstrom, 4.62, 4.47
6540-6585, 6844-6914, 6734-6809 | -0.68 angstrom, 4.63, 4.48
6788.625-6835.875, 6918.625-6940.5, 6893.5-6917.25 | 0.01 angstrom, 4.52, 4.47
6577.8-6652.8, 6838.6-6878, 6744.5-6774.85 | -0.22 angstrom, 4.68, 4.46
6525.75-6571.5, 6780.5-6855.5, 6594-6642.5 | -0.42 angstrom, 4.67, 4.51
